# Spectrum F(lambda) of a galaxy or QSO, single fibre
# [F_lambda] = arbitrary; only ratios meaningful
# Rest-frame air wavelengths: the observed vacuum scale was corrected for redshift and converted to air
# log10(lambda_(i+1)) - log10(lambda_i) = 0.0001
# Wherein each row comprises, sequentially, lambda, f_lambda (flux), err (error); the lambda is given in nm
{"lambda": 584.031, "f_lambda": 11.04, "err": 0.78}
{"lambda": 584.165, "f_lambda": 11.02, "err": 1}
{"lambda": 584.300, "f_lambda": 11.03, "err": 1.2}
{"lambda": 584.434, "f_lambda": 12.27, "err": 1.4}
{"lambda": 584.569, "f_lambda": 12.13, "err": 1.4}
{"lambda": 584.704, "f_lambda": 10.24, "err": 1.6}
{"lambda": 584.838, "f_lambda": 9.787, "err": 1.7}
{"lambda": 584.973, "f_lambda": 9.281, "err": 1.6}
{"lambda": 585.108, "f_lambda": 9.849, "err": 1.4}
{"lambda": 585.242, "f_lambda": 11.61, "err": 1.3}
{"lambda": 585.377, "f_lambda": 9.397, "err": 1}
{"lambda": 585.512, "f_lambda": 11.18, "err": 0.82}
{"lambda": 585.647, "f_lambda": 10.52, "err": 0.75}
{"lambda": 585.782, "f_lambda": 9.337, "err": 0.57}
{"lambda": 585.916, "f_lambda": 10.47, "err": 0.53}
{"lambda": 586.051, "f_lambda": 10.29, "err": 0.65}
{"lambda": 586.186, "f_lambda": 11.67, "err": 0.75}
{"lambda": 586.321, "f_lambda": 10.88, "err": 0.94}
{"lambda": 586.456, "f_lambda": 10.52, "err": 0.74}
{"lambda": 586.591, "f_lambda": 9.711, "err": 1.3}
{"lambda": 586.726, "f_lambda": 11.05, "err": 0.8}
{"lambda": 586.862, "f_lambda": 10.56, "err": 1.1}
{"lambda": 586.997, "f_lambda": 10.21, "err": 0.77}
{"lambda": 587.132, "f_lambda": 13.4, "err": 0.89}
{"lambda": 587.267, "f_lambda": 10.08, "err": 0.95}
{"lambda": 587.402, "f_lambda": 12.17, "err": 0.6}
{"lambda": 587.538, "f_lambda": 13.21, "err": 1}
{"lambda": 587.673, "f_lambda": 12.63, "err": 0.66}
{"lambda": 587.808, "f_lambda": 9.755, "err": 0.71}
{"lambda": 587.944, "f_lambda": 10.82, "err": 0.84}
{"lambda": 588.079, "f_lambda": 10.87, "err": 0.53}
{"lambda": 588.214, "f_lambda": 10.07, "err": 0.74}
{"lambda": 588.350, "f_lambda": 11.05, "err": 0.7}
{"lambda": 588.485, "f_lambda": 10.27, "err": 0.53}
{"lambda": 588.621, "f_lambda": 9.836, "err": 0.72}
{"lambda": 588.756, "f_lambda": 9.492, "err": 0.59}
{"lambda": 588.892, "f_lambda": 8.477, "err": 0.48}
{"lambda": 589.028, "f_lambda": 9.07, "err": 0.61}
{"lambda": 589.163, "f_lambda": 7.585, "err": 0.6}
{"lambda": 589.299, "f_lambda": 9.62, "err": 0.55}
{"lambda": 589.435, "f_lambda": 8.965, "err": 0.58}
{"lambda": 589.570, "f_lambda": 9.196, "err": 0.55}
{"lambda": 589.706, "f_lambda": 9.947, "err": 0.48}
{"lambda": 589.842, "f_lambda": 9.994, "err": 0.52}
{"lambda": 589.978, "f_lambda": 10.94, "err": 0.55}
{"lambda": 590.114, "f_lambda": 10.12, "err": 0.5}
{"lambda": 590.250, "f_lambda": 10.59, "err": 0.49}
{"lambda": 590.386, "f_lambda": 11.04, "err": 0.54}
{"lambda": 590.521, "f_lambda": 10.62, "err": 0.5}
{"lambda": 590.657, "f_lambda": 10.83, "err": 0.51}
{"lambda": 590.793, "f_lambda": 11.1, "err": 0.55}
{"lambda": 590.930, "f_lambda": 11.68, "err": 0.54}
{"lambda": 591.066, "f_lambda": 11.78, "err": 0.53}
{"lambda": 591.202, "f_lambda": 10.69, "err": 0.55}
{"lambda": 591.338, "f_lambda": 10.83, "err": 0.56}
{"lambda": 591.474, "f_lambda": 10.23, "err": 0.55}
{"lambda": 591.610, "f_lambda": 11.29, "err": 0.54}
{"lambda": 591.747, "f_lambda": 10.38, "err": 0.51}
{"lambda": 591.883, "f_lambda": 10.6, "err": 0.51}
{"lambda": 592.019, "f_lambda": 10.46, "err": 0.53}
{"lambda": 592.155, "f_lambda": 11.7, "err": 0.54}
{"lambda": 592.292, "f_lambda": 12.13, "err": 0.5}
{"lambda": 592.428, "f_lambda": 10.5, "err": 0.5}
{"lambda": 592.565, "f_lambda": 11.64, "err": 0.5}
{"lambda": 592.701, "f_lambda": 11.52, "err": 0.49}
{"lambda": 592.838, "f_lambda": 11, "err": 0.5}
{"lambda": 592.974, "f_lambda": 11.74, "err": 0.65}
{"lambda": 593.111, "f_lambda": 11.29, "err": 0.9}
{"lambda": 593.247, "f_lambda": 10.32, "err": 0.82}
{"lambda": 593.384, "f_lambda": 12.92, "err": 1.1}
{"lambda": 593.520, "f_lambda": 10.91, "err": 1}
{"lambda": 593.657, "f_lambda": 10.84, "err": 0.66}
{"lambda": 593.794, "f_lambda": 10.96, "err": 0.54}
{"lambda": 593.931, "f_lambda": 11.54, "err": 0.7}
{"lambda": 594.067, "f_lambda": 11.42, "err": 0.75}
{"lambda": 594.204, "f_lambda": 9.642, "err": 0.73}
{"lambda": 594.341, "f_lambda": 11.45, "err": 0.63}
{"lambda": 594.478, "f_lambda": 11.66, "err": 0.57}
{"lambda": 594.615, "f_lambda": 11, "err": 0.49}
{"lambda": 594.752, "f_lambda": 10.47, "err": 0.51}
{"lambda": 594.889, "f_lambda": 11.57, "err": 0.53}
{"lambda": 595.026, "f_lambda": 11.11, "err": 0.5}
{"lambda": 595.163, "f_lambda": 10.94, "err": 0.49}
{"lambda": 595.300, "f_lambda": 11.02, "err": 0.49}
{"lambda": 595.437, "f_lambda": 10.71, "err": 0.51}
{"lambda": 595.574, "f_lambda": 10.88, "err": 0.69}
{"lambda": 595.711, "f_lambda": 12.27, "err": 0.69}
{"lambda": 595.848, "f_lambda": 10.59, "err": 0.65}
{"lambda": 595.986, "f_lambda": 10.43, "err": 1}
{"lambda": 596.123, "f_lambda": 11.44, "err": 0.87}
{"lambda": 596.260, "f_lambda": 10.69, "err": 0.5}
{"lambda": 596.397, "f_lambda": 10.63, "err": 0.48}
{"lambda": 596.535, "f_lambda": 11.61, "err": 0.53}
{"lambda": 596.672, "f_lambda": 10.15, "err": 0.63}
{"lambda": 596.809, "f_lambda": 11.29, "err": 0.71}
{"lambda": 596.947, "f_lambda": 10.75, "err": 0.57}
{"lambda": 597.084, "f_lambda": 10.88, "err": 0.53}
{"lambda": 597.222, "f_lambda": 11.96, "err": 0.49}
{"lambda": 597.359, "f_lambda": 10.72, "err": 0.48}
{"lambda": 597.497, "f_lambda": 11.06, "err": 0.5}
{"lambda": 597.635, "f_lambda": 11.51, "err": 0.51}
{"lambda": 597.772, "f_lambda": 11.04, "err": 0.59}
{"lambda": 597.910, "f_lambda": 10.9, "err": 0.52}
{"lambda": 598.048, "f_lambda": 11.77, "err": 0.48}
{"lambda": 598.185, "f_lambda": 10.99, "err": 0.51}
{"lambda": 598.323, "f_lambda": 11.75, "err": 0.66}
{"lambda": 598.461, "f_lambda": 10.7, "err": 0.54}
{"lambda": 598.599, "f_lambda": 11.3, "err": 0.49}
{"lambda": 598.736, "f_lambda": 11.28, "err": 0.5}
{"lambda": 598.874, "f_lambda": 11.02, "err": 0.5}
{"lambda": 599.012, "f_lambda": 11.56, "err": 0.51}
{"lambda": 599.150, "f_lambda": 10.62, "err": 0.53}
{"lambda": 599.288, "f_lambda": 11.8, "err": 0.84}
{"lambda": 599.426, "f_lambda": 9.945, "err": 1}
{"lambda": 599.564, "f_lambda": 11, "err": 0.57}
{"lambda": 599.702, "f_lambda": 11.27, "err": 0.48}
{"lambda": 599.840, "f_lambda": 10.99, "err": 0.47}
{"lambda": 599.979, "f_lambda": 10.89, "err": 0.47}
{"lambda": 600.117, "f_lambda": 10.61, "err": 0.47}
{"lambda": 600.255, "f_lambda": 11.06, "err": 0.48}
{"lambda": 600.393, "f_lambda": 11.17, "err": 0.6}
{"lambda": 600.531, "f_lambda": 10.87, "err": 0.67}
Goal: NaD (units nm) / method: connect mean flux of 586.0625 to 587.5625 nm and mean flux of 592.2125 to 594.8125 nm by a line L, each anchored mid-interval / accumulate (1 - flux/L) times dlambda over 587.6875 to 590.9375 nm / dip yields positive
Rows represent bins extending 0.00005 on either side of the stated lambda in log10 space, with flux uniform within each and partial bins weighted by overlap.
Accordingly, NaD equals 0.31 nm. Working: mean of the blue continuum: 11.1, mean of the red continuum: 11.2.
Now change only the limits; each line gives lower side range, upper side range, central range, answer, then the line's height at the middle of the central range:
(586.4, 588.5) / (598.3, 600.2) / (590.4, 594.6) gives -0.03 nm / 11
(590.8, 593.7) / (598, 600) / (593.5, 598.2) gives 0.04 nm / 11.1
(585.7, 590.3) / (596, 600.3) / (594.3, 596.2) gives -0.04 nm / 10.9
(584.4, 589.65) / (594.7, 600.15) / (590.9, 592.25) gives -0.03 nm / 10.7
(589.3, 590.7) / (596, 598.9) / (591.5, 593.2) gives -0.11 nm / 10.5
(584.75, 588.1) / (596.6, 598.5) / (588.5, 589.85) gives 0.20 nm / 10.9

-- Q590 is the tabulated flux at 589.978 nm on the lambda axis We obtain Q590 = 10.94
